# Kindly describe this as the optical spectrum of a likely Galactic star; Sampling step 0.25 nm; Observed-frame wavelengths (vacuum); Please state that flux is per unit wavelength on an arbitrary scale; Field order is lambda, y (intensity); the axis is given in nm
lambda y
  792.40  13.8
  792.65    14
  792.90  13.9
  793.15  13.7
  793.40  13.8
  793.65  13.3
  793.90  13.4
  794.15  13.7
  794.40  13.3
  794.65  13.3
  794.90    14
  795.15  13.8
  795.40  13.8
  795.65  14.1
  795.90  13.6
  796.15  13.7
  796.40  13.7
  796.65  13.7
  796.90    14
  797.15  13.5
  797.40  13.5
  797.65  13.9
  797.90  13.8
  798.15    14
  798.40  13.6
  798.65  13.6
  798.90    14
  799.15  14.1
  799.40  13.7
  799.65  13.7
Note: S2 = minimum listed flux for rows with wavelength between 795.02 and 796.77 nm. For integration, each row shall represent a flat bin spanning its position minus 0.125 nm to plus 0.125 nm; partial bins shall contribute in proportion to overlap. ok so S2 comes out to 13.6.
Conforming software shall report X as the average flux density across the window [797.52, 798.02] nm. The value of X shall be 13.8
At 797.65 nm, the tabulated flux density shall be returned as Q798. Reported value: 13.9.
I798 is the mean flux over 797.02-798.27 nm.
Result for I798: 13.7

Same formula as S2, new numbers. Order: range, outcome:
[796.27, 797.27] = 13.5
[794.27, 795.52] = 13.3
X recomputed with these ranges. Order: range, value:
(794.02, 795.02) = 13.6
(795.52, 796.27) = 13.8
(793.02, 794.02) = 13.6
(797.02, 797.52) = 13.5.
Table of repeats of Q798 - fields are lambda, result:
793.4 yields 13.8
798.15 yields 14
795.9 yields 13.6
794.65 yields 13.3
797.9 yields 13.8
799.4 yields 13.7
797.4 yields 13.5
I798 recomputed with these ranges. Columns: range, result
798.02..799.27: 13.9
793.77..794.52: 13.5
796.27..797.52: 13.7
